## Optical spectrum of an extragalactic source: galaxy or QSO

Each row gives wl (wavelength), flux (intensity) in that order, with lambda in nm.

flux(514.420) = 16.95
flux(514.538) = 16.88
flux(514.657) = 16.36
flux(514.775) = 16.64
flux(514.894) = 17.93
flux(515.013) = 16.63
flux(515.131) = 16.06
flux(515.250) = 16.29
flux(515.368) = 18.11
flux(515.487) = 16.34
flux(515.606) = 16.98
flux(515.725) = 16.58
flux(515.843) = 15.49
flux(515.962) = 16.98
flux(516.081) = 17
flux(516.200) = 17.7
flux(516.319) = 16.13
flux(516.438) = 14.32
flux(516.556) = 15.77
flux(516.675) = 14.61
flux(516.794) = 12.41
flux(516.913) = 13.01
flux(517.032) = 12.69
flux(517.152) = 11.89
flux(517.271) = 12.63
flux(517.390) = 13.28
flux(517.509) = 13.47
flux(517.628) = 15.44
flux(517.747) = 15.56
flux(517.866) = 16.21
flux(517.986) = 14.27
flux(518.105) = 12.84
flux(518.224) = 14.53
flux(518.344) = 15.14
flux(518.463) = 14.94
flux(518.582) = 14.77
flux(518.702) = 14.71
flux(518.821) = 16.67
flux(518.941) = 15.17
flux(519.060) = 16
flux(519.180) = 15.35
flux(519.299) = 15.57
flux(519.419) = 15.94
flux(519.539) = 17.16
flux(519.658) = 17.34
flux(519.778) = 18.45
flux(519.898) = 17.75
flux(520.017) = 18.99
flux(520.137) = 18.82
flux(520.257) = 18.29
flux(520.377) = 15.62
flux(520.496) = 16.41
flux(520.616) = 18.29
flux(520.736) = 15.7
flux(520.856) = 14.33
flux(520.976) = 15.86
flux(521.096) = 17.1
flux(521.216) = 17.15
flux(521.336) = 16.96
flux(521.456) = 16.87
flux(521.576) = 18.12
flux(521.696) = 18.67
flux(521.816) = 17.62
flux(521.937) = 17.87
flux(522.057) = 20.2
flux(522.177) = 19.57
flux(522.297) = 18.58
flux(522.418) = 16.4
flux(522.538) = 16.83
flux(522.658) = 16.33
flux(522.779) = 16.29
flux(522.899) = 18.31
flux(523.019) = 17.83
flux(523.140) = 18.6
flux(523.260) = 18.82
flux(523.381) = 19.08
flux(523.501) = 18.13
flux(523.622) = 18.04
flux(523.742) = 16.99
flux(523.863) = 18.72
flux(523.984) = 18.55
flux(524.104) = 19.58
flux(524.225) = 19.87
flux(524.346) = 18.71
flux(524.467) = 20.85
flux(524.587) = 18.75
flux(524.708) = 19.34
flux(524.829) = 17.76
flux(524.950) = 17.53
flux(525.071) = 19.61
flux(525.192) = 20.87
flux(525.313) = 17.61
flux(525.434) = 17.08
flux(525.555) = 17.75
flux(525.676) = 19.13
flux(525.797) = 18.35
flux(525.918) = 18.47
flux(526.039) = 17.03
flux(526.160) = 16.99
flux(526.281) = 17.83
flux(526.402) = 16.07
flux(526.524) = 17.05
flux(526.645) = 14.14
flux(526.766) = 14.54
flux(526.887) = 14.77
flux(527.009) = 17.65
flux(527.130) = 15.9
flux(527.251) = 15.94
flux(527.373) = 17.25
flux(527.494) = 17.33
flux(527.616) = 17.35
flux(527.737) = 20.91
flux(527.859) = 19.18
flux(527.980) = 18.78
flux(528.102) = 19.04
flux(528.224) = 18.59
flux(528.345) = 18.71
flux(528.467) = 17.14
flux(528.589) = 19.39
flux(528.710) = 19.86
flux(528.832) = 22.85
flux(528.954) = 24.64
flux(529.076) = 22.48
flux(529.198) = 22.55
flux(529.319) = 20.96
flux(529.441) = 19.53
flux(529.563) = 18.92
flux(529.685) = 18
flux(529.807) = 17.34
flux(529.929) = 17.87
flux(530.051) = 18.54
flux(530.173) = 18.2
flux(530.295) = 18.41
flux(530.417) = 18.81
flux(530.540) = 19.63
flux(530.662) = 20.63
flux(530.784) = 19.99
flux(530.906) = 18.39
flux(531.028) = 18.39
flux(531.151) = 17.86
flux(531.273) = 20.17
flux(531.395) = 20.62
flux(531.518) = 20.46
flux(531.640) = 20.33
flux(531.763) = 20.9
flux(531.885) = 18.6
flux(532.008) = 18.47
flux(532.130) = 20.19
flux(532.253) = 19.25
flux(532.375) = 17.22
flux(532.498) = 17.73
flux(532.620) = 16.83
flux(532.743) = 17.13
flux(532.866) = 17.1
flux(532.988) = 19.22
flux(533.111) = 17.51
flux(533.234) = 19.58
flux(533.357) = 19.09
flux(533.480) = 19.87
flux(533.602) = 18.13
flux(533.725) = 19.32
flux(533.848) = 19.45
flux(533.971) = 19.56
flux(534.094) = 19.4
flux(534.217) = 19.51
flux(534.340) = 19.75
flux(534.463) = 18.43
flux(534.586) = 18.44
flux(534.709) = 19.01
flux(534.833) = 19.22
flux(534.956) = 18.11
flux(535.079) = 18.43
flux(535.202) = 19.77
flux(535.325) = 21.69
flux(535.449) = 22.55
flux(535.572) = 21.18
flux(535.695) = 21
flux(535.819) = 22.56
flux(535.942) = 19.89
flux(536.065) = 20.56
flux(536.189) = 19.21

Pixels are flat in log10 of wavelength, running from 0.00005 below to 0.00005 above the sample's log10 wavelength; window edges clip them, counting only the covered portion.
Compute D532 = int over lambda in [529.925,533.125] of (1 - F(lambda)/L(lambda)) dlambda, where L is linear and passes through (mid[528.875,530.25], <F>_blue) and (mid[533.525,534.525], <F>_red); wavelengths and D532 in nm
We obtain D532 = 0.12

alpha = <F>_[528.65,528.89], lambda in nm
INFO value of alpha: 21.3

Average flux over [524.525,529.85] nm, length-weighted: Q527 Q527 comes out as 18.4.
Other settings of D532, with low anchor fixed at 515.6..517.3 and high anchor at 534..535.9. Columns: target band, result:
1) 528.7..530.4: -0.141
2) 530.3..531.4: -0.027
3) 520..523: -0.203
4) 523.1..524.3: -0.125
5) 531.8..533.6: 0.082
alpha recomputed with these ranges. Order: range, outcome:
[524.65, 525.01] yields 18.2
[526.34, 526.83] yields 15.5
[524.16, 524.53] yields 19.8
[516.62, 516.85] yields 13.5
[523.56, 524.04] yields 18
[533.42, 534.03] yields 19.3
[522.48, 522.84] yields 16.5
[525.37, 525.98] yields 18.2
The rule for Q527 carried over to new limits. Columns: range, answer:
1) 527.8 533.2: 19.2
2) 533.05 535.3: 19.1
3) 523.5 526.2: 18.5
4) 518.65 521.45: 16.7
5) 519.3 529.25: 18.1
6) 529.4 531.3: 18.8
